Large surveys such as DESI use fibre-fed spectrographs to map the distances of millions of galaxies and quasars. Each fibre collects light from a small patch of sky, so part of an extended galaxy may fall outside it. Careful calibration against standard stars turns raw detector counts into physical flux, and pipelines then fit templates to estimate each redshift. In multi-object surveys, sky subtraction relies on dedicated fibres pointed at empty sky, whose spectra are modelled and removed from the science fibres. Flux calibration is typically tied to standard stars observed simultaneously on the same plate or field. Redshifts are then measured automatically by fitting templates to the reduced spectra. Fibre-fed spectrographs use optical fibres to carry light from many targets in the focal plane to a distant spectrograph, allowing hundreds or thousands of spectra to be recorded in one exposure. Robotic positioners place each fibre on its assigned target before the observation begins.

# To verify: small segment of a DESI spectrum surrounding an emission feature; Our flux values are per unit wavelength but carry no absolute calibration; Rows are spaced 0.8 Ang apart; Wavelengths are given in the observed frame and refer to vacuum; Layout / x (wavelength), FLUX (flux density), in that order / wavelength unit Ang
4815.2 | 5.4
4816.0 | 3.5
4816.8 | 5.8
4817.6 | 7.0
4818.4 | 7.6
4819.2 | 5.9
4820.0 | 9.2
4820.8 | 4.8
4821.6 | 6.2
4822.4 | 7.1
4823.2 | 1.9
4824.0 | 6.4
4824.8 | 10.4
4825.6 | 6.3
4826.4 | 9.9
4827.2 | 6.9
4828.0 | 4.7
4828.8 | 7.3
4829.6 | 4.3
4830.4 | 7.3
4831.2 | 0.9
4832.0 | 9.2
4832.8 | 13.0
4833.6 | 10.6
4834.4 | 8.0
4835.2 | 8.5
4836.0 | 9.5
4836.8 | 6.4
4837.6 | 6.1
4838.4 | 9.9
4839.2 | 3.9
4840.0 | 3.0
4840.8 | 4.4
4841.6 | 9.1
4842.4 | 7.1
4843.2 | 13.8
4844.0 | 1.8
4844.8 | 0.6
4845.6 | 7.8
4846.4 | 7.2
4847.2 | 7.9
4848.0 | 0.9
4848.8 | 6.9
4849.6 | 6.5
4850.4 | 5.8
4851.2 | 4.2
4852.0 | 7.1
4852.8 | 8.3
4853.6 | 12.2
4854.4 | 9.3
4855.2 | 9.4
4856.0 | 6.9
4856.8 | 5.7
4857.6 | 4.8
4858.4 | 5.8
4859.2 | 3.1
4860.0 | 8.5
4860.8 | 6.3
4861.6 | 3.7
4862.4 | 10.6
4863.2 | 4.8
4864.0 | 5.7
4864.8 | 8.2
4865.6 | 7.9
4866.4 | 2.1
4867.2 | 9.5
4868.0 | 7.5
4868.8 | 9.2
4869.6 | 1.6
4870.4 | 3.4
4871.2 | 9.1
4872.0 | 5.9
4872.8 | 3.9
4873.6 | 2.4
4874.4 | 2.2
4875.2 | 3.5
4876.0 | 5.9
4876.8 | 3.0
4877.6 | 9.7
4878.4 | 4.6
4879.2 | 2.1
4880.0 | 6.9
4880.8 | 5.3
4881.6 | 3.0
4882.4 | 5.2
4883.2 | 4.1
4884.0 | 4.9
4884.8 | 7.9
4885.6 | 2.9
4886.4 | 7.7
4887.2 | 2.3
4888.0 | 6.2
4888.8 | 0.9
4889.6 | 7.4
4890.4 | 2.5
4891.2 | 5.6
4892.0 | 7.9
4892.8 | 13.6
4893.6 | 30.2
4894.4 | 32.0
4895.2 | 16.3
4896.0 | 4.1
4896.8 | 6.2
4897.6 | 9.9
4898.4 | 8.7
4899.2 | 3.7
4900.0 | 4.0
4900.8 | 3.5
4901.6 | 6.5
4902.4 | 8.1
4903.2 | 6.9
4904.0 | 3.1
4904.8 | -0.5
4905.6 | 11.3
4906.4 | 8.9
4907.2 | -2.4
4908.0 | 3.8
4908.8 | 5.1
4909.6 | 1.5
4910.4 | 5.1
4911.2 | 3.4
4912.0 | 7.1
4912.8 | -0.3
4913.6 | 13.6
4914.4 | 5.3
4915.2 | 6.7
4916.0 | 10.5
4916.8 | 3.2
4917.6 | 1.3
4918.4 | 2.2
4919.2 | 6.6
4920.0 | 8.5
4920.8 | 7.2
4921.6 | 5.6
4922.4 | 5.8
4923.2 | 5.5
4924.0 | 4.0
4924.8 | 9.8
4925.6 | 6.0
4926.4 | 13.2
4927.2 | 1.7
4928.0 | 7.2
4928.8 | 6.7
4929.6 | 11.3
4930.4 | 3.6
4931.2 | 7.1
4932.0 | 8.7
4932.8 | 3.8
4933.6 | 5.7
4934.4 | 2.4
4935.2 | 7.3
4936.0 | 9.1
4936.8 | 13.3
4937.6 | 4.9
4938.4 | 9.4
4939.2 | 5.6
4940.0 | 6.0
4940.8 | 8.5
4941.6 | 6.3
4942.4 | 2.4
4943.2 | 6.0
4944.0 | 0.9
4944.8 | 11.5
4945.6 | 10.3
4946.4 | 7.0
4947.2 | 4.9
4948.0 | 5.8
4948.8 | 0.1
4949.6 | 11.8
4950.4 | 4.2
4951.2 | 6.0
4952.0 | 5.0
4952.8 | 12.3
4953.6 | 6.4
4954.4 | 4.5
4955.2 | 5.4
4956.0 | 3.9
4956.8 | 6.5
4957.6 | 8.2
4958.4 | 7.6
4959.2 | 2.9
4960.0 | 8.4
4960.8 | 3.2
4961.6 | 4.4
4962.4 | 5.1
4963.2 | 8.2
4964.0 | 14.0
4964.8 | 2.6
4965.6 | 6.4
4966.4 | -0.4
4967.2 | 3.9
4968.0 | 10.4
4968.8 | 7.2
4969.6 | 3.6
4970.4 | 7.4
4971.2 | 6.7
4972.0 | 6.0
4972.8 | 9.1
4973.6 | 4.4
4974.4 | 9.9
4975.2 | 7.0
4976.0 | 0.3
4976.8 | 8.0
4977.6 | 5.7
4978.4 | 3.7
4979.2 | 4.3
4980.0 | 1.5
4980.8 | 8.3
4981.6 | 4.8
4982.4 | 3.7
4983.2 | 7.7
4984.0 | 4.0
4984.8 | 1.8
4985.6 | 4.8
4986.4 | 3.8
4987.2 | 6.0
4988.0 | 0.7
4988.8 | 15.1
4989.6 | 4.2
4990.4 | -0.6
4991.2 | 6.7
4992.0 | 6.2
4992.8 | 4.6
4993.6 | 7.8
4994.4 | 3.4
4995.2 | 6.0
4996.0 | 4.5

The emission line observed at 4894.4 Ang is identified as Hgamma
